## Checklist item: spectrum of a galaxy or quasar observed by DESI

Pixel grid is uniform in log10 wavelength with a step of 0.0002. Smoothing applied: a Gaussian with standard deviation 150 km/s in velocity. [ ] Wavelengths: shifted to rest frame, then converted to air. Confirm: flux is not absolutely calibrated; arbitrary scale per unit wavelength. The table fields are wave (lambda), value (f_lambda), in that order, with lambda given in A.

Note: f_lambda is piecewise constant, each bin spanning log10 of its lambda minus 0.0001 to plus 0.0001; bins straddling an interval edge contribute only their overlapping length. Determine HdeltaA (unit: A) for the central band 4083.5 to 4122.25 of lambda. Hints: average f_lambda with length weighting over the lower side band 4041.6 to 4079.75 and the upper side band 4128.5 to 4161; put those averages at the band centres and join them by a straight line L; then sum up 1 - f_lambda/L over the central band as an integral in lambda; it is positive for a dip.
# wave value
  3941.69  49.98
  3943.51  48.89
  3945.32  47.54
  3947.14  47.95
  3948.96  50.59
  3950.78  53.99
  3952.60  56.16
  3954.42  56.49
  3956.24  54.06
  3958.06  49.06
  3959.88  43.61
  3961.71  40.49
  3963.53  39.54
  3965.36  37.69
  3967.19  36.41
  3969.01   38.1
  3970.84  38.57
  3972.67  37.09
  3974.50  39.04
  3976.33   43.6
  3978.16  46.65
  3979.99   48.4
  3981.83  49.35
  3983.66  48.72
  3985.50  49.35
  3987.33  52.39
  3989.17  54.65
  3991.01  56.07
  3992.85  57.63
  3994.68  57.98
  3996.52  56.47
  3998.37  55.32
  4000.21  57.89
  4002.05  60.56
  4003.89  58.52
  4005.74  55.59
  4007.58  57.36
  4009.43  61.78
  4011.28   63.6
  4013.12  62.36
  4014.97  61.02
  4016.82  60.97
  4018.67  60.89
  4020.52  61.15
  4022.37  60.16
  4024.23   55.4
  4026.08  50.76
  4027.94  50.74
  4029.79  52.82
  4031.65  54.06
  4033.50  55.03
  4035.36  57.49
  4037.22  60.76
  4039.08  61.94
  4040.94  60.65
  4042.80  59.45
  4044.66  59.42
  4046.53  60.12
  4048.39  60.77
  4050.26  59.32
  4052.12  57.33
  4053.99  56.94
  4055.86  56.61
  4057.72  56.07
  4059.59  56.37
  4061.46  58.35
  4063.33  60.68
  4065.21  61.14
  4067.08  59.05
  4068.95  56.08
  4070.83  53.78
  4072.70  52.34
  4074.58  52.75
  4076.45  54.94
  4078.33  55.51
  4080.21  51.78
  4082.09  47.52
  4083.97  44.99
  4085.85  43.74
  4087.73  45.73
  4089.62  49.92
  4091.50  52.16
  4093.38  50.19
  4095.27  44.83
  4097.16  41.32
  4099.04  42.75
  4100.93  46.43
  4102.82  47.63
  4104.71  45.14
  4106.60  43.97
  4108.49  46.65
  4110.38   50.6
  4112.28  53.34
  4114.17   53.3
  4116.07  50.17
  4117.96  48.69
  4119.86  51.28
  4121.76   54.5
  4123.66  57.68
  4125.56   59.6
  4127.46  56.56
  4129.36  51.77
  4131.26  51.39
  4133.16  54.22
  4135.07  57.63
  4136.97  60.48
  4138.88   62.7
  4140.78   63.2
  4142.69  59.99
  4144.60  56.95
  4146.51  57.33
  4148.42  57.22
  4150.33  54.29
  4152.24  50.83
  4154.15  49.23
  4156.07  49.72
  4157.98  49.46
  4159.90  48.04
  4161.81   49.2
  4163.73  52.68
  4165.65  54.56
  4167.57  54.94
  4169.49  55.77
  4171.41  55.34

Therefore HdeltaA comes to 5.6 A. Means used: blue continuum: 57.3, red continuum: 55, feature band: 47.9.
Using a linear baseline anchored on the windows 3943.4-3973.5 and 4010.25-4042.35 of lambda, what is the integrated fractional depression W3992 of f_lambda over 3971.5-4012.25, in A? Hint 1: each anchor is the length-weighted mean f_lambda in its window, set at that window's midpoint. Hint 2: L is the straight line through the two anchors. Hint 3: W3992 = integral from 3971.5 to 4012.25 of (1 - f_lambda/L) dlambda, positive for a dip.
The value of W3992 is -0.8 A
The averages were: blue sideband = 45.6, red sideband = 58.3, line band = 53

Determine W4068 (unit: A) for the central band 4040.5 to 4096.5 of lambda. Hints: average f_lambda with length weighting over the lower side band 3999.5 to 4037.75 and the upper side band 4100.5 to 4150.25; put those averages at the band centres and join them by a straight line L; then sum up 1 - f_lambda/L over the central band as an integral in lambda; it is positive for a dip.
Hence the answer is 1.6 A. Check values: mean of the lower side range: 58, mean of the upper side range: 53.9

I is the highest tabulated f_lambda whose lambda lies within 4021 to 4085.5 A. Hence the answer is 61.94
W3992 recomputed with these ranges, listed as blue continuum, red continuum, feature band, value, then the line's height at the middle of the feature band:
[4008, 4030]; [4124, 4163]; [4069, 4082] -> 0.8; 57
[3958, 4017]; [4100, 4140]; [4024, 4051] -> -3.1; 51.4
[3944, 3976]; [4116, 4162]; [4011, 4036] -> -4.6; 48.5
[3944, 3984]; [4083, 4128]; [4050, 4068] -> -3.8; 48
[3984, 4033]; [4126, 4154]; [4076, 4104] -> 4.4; 56.8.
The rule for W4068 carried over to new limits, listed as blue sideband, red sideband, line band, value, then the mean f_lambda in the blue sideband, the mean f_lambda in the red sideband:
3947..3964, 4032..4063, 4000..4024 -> -2.2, 49.5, 58.5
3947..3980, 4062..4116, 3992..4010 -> -4.4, 45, 50.3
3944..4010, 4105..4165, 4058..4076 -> -1.6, 49.8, 53.5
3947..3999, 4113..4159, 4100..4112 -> 1.5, 48.1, 54.9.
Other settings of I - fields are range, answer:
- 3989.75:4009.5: 61.78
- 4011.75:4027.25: 62.36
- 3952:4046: 63.6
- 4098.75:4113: 53.34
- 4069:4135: 59.6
